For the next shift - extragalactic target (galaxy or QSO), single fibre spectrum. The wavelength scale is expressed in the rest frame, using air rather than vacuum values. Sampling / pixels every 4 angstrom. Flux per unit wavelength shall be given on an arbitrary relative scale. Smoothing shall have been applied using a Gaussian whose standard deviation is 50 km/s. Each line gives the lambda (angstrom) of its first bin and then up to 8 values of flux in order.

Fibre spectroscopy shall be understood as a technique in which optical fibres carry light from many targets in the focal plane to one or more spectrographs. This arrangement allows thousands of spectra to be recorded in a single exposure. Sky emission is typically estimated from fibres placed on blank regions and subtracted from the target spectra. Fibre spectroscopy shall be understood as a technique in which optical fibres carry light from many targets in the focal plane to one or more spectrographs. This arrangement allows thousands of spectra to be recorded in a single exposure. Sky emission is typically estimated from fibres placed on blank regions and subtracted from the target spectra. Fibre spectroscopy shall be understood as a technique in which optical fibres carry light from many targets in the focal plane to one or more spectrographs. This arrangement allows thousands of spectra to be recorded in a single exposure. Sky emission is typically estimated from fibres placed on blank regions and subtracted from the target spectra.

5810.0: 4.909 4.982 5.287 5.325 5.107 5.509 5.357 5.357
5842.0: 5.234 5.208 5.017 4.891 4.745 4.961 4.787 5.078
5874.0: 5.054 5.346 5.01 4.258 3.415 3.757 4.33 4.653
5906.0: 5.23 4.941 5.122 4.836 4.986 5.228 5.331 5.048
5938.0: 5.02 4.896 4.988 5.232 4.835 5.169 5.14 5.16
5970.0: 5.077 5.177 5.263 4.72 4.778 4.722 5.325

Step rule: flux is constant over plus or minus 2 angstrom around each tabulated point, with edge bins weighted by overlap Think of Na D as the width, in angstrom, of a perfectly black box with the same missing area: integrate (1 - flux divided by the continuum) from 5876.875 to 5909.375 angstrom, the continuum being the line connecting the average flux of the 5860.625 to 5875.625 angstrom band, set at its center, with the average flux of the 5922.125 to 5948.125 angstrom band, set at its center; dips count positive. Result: 3.33 angstrom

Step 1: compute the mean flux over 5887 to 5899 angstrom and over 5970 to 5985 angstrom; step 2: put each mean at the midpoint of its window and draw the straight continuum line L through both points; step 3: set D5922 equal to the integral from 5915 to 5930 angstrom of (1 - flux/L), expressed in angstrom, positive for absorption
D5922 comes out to -2.9 angstrom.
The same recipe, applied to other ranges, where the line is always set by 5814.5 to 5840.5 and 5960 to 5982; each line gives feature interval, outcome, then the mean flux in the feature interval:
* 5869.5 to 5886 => 0.7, 5.02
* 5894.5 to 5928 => 2.1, 4.86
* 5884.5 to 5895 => 2.9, 3.79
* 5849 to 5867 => 1.3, 4.88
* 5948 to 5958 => 0.2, 5.06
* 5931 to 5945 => 0.4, 5.01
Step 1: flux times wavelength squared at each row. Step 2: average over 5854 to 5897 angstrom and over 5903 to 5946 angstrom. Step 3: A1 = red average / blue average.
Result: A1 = 1.11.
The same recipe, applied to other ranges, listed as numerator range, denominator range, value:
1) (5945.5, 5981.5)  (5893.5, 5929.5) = 1.07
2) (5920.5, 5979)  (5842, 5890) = 1.07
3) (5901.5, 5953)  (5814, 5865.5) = 1.01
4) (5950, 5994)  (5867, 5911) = 1.11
